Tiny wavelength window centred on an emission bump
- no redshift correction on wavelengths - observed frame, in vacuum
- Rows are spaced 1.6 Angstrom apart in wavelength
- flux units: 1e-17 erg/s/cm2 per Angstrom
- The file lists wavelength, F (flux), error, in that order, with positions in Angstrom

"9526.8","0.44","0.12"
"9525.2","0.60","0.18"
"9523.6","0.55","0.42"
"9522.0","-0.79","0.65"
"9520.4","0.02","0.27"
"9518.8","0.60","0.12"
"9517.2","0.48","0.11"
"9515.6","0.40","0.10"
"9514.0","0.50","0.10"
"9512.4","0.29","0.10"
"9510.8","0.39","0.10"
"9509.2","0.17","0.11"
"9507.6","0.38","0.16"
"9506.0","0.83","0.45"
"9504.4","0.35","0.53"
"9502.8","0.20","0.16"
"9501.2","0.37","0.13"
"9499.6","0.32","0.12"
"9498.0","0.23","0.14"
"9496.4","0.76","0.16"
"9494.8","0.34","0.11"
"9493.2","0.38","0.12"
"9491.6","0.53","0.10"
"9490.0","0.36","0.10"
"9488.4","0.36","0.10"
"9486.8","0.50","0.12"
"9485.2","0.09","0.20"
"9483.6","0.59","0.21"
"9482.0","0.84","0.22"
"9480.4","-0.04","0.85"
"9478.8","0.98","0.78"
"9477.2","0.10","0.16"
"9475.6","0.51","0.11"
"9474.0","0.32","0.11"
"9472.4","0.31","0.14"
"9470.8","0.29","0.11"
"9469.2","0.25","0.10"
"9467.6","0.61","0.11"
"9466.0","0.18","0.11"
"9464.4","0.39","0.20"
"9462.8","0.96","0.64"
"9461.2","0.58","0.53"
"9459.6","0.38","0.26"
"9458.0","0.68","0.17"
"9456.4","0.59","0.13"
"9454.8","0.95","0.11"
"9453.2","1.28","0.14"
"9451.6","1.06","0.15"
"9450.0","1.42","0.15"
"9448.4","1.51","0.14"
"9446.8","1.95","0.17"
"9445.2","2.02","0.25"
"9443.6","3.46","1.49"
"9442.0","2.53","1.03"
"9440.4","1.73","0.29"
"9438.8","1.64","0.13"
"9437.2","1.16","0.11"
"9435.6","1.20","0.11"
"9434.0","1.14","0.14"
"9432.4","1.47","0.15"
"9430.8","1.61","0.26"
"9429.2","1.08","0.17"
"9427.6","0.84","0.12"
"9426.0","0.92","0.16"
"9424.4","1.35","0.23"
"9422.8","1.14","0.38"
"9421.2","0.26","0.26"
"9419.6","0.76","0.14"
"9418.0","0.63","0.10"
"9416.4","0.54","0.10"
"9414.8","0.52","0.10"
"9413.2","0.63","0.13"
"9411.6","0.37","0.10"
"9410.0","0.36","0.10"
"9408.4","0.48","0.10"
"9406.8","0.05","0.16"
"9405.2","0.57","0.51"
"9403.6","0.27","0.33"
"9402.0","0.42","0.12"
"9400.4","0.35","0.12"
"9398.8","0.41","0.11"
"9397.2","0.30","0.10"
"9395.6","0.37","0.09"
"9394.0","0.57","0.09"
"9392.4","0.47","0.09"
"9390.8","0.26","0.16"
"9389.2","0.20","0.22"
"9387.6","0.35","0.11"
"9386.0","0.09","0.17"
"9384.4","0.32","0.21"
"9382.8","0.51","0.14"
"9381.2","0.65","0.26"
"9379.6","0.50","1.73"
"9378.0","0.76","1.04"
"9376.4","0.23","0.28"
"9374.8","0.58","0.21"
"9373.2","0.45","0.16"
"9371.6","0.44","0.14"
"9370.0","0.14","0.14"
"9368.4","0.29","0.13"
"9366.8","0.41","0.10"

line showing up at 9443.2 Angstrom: [O III]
